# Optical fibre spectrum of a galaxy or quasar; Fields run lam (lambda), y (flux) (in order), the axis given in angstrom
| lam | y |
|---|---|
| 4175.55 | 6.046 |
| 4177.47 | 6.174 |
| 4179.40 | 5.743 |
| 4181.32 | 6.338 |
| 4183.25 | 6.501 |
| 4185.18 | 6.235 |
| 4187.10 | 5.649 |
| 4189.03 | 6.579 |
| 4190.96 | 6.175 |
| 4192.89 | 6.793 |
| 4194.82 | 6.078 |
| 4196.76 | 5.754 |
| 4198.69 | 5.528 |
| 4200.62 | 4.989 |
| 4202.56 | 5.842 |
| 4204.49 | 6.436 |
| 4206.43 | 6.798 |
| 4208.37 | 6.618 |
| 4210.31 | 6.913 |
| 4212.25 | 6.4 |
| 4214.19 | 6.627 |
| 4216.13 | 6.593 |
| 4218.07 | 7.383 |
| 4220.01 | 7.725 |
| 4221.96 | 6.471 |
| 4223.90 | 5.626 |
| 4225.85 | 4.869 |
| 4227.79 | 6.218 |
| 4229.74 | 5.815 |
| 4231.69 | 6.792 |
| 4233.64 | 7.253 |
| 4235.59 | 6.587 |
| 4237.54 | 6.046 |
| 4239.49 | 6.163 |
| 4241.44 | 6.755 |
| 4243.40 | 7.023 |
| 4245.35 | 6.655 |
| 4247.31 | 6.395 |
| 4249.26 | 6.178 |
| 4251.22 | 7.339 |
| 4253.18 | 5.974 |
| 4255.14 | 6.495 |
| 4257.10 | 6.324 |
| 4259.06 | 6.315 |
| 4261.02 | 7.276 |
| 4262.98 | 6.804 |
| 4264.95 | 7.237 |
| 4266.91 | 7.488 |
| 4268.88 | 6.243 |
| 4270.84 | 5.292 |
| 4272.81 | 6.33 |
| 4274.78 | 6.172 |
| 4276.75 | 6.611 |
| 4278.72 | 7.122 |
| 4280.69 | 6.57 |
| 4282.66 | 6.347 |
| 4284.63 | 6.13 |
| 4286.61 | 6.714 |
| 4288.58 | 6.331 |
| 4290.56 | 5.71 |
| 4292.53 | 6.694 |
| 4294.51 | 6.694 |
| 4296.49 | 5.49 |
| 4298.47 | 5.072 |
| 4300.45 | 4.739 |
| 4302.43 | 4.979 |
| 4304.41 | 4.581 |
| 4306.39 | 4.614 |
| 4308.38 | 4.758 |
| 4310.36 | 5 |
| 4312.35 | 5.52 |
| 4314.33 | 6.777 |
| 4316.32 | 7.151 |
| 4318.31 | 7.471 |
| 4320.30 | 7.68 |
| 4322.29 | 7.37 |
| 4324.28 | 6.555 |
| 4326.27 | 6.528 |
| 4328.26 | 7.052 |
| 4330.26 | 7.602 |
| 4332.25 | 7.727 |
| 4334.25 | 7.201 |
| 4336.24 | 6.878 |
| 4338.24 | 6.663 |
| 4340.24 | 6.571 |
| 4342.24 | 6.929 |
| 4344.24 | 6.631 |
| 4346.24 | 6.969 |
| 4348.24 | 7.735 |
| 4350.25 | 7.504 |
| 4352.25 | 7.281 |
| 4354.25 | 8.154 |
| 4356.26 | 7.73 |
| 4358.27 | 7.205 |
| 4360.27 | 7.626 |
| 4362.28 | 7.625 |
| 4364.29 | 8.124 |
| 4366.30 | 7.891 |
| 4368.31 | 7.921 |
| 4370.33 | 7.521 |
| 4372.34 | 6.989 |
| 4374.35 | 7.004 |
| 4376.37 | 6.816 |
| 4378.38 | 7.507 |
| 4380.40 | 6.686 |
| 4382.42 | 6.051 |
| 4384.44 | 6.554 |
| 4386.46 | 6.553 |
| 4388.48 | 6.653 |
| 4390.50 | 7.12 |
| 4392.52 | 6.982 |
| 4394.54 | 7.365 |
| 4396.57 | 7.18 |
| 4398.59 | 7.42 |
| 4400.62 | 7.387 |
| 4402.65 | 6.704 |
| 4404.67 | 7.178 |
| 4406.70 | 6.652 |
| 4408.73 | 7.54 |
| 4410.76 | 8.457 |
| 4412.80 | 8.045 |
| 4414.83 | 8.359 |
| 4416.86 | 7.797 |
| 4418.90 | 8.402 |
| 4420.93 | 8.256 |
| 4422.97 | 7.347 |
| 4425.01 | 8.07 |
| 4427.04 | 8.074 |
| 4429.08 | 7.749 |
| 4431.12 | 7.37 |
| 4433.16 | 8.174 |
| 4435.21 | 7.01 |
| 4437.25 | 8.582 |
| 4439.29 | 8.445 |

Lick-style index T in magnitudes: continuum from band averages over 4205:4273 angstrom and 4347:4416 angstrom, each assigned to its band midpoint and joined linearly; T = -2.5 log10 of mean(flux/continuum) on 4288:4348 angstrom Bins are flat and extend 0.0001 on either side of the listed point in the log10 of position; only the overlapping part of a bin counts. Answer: 0.10 mag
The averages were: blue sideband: 6.54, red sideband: 7.34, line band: 6.35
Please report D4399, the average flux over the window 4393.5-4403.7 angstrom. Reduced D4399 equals 7.21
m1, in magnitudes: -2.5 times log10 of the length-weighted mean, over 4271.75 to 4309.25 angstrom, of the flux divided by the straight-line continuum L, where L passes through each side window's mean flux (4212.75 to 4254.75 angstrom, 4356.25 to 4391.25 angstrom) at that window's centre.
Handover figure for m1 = 0.15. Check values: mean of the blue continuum 6.5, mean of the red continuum 7.18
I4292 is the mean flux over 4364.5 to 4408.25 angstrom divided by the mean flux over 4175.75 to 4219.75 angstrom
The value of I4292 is 1.1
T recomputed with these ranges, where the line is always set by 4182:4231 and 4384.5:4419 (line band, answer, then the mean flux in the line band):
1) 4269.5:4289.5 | 0.052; 6.36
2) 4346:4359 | -0.070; 7.55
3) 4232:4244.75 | -0.034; 6.65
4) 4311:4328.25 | 0.007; 6.85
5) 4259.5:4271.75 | -0.020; 6.72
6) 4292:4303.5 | 0.214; 5.56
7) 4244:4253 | -0.016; 6.6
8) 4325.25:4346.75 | 0.001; 6.98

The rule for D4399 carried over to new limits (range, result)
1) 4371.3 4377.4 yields 6.95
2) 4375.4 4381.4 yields 7.01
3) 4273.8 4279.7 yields 6.63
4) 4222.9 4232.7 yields 5.87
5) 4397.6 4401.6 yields 7.4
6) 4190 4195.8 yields 6.34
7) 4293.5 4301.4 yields 5.5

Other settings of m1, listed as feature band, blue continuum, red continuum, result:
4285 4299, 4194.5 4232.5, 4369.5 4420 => 0.09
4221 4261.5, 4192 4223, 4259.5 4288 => 0.02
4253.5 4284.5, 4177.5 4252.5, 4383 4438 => 0.02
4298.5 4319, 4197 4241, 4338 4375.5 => 0.26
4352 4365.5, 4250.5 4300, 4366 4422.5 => -0.10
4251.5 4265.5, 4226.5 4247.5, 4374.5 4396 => -0.02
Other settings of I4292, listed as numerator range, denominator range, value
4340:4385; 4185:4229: 1.16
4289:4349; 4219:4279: 0.98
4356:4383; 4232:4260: 1.12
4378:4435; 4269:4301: 1.21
